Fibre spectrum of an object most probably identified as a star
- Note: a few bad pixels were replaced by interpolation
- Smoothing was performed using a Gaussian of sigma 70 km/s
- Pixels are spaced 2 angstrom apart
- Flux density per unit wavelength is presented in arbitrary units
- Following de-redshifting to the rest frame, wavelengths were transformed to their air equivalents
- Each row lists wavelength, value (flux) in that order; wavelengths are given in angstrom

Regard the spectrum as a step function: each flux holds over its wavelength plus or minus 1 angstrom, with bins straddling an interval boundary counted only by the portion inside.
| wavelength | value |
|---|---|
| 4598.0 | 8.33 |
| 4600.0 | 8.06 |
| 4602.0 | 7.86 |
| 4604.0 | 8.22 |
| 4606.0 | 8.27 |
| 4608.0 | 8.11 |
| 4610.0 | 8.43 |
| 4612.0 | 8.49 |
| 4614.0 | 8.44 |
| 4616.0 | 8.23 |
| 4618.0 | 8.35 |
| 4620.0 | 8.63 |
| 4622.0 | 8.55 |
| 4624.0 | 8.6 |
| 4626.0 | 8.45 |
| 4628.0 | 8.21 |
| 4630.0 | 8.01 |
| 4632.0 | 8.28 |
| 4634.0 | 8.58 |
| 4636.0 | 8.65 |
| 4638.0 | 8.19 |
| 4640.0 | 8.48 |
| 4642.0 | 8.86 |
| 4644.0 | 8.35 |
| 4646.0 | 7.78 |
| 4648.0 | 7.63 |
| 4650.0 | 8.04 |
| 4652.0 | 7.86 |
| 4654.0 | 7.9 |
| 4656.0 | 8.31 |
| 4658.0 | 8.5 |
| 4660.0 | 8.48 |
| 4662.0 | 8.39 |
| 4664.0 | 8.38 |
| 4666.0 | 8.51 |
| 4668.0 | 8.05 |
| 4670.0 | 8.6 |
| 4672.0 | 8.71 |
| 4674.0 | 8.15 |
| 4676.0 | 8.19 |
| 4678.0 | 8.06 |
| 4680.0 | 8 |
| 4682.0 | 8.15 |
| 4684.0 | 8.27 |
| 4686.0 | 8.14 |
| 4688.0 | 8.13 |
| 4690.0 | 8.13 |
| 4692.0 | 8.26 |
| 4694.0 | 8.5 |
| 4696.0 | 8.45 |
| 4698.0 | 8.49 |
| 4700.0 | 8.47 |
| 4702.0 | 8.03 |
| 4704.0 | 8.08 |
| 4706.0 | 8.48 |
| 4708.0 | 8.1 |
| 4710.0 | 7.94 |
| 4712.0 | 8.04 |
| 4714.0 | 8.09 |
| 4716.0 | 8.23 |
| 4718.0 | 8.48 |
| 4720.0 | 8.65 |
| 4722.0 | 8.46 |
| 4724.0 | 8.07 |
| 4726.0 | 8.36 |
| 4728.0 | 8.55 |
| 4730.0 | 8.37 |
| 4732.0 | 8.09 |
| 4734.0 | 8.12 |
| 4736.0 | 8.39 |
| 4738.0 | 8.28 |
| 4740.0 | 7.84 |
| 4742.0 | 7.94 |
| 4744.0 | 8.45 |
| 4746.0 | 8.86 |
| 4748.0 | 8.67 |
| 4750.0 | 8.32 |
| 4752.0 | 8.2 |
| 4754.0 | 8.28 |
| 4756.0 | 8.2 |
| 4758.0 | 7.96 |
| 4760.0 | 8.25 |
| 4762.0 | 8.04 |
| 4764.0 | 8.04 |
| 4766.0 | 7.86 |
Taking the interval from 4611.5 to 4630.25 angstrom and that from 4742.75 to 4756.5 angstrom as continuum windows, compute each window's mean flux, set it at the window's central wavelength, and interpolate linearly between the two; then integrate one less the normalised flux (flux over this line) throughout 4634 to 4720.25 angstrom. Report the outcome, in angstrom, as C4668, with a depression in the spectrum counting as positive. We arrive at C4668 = 1.6 angstrom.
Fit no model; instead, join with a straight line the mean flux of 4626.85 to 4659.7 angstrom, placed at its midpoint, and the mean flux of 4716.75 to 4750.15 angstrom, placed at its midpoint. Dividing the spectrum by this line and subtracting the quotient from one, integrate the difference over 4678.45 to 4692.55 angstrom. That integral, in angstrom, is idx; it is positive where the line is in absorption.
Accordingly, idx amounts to 0.24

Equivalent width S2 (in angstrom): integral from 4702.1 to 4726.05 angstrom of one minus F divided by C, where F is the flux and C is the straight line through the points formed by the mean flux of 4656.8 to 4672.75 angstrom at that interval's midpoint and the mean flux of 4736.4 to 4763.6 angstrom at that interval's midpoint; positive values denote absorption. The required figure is 0.3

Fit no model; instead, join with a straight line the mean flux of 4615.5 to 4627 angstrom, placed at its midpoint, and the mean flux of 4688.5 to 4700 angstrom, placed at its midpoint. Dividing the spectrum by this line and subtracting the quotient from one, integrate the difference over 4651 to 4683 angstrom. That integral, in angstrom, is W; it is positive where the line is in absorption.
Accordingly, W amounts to 0.54 angstrom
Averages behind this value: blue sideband 8.48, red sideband 8.36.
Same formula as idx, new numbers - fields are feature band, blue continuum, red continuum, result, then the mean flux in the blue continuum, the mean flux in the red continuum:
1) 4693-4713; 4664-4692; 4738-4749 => 0.06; 8.24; 8.35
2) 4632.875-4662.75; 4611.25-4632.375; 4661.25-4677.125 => 0.40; 8.39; 8.37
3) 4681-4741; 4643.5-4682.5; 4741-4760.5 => 0.06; 8.2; 8.31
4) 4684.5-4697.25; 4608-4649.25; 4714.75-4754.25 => 0.10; 8.35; 8.33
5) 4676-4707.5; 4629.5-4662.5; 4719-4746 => 0.14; 8.25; 8.3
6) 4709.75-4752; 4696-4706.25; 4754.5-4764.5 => -0.47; 8.31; 8.11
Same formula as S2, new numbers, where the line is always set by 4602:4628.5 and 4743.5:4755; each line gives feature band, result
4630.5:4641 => 0.0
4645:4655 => 0.7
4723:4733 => 0.2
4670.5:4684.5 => 0.3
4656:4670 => 0.0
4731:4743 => 0.5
